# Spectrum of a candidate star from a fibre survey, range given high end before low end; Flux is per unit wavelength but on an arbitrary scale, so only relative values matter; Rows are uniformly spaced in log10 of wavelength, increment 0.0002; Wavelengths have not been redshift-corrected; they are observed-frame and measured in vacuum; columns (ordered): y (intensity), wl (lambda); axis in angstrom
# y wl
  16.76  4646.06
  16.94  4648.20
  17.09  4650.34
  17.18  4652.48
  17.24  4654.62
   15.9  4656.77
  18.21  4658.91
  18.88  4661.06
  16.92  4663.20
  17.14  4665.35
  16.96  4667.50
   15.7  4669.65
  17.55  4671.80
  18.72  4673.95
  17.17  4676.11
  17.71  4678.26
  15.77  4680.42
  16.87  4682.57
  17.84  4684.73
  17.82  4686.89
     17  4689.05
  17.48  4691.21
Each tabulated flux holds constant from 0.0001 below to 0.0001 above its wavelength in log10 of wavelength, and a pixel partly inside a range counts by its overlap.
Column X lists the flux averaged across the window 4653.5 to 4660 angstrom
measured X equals 17.1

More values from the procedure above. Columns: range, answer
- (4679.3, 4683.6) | 16.3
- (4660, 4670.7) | 17.1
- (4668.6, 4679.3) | 17.4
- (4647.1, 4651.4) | 17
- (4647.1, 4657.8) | 16.9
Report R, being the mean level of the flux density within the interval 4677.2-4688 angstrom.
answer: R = 17.2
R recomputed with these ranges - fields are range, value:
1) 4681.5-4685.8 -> 17.3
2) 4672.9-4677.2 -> 17.9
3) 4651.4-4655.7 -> 17.2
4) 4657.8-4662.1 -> 18.5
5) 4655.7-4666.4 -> 17.4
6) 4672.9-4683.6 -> 17.2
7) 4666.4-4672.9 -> 16.8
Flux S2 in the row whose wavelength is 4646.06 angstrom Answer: 16.76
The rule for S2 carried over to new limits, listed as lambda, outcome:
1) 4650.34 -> 17.09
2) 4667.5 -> 16.96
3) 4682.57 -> 16.87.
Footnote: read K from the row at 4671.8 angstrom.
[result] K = 17.55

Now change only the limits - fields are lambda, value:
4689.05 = 17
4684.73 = 17.84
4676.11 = 17.17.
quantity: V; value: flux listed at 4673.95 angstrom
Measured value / 18.72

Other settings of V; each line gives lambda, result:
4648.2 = 16.94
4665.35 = 17.14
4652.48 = 17.18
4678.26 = 17.71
